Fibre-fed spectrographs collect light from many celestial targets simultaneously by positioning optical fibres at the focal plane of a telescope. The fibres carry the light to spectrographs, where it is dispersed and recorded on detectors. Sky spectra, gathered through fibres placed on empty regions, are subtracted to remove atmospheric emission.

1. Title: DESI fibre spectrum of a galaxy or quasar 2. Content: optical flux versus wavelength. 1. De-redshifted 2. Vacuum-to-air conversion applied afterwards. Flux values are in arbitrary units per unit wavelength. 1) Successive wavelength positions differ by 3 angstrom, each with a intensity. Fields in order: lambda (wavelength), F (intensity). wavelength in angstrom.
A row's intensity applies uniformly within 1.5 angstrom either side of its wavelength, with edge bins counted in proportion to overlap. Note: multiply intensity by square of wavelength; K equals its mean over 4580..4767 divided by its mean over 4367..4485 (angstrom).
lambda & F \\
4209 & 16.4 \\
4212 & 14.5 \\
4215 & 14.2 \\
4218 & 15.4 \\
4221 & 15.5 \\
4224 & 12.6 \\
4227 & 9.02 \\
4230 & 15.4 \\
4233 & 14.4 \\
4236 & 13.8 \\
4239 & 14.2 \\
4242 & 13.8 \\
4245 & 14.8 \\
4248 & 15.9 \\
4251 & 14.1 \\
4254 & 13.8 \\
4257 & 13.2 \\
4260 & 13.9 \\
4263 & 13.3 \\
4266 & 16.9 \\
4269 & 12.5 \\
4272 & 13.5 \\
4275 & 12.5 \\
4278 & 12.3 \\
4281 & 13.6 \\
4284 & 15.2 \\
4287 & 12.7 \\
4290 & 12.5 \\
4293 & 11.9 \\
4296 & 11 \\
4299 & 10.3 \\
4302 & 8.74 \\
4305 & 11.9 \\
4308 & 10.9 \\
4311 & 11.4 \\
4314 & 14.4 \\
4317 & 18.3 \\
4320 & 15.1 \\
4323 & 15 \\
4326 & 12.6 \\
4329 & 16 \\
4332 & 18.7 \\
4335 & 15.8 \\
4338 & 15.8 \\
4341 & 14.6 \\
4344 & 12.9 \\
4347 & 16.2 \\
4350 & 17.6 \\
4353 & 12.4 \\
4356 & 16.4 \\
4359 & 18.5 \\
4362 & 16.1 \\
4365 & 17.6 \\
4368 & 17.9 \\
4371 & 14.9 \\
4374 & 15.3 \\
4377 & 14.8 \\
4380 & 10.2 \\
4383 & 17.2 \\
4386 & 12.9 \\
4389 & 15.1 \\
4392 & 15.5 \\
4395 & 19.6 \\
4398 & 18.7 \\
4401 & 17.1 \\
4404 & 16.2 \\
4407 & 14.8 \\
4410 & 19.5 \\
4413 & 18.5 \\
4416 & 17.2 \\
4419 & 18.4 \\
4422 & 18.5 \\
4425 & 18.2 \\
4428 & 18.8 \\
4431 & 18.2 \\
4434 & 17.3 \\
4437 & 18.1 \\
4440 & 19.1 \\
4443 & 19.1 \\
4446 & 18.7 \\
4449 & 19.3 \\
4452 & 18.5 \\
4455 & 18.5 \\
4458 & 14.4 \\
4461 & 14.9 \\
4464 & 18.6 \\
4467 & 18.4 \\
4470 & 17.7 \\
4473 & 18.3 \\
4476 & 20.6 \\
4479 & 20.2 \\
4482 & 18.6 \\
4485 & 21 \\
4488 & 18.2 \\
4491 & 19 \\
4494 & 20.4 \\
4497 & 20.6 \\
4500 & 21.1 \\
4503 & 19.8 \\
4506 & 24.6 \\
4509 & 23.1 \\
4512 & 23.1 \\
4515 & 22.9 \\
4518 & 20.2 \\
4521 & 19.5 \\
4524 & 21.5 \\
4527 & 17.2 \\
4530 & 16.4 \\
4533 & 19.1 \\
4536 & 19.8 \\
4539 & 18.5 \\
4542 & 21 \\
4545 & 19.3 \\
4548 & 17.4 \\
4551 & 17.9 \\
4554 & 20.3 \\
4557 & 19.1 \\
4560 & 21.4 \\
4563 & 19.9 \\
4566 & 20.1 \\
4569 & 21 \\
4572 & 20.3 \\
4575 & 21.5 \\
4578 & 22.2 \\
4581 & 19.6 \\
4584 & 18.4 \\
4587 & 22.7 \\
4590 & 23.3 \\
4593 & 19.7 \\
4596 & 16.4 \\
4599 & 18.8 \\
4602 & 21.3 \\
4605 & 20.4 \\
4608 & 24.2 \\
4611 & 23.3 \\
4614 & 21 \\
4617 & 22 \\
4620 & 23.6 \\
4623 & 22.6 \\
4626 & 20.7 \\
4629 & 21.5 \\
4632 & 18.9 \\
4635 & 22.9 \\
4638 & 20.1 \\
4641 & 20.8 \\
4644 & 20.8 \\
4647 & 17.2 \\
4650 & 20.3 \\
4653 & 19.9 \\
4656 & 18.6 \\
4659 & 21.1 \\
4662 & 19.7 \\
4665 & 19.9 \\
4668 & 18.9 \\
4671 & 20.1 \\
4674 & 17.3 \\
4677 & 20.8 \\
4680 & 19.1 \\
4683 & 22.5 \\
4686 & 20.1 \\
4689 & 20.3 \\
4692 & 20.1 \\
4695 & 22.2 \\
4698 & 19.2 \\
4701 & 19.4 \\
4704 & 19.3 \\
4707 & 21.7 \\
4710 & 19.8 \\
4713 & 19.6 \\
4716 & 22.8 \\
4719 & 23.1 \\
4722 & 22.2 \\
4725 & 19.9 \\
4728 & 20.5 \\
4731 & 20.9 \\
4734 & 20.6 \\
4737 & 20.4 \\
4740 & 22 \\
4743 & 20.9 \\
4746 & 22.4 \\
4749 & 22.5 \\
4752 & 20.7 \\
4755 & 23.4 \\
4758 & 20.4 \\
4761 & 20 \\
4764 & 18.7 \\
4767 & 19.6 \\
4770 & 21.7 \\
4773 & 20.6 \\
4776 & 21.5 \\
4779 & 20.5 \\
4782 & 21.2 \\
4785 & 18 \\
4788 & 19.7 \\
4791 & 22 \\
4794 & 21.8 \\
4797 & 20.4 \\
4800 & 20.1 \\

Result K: 1.32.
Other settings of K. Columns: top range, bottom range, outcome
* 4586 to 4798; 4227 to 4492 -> 1.52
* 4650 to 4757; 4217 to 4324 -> 1.87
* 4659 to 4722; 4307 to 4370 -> 1.54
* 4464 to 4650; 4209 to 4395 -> 1.60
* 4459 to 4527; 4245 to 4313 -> 1.72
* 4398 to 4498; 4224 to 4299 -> 1.49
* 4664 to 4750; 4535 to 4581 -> 1.10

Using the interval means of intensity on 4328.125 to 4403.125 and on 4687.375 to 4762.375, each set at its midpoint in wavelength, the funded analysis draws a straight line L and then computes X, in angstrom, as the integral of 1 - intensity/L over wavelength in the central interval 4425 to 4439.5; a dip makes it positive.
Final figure -1.14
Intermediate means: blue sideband 15.9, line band 18.2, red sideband 21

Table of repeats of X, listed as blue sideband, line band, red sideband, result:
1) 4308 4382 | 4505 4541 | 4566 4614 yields -2.1 angstrom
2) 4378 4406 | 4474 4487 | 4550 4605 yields -1.5 angstrom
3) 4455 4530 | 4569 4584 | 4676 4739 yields -0.4 angstrom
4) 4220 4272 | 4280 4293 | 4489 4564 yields 1.3 angstrom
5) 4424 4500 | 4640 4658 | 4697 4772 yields 0.5 angstrom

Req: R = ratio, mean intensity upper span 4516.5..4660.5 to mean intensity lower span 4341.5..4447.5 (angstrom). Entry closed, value 1.21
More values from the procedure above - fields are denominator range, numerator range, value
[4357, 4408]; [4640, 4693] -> 1.24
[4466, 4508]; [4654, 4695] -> 1.00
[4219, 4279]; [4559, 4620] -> 1.52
